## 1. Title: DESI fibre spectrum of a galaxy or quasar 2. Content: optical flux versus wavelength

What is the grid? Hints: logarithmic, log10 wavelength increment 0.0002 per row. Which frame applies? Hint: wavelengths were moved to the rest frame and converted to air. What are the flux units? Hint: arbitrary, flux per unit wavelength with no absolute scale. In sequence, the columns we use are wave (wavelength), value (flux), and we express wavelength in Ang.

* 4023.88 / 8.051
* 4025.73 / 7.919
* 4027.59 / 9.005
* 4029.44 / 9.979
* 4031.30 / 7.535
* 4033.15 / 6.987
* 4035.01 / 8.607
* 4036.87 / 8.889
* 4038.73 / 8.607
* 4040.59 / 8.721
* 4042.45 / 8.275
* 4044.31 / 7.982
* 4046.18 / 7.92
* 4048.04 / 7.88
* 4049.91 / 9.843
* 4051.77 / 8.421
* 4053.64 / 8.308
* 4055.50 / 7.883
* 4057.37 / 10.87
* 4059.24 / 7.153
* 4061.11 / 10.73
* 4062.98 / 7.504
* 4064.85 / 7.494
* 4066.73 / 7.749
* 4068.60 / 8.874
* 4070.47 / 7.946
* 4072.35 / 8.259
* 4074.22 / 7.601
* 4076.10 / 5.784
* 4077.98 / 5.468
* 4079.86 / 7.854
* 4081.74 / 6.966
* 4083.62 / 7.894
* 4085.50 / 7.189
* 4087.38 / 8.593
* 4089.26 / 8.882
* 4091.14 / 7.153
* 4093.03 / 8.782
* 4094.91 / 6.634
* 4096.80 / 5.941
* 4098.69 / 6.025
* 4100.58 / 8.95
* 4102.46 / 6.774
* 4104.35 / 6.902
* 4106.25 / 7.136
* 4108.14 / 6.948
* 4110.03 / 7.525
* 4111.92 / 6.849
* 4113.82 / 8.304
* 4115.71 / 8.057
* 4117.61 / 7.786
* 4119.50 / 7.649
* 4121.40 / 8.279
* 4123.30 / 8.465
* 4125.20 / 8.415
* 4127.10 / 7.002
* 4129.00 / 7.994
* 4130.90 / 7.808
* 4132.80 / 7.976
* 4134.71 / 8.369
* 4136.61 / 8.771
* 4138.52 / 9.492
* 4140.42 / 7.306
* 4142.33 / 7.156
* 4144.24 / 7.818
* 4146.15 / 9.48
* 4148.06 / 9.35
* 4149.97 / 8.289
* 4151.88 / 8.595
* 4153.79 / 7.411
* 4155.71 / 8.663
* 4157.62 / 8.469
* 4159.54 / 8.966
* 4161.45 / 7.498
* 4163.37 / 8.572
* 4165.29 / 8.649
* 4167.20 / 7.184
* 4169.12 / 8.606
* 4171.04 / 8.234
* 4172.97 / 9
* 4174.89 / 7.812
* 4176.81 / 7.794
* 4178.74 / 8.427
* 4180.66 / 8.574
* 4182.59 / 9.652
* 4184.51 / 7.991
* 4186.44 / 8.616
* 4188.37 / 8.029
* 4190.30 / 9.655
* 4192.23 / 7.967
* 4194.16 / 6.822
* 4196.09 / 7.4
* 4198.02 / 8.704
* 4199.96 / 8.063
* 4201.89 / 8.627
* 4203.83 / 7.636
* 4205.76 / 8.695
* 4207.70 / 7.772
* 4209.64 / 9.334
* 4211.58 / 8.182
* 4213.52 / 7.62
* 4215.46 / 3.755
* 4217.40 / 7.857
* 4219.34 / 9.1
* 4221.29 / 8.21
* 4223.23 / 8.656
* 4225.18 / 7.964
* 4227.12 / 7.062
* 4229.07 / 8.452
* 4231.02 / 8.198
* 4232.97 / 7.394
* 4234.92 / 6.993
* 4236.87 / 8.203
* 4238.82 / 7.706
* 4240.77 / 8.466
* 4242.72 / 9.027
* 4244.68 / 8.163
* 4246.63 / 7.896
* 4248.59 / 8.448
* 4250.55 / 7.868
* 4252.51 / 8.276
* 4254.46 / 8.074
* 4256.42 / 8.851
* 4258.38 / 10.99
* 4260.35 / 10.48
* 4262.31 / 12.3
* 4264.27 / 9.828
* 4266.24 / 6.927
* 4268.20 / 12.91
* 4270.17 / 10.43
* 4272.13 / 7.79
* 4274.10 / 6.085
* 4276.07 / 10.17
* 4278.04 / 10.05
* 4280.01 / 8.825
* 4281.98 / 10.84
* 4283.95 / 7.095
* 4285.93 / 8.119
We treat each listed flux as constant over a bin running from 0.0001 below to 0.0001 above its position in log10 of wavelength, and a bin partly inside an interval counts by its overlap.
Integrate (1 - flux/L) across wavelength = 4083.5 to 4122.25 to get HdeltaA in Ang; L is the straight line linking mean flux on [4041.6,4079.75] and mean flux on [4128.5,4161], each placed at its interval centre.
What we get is 3.2 Ang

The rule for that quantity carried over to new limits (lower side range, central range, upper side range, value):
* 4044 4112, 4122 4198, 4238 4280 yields 0.77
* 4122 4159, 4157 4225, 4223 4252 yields -0.28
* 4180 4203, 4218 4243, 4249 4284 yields 2.22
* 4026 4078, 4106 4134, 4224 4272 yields 2.24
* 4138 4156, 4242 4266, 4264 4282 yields 0.08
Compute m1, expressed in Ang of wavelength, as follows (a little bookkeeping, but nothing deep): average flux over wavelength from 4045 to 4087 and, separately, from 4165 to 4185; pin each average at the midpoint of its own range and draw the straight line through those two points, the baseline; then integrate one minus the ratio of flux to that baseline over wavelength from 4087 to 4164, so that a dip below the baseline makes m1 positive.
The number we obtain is 2.5 Ang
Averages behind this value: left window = 7.99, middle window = 7.92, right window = 8.36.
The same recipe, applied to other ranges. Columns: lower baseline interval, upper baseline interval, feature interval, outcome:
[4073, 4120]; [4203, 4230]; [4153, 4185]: -2.77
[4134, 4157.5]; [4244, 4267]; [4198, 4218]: 2.19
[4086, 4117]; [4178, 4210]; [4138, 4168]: -1.31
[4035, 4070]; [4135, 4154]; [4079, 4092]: 1.03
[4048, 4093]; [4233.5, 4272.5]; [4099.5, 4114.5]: 1.50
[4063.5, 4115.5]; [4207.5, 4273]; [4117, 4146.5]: -1.33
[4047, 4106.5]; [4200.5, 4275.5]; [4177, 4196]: -0.25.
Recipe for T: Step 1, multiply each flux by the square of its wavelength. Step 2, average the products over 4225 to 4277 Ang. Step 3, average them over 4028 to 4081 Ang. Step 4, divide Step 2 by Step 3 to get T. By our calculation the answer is 1.17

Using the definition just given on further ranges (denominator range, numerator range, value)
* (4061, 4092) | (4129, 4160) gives 1.12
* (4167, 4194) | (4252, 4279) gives 1.18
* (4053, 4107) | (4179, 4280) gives 1.18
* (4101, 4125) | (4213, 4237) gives 1.06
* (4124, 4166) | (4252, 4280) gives 1.22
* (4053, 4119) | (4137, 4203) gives 1.13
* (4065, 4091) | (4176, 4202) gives 1.15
